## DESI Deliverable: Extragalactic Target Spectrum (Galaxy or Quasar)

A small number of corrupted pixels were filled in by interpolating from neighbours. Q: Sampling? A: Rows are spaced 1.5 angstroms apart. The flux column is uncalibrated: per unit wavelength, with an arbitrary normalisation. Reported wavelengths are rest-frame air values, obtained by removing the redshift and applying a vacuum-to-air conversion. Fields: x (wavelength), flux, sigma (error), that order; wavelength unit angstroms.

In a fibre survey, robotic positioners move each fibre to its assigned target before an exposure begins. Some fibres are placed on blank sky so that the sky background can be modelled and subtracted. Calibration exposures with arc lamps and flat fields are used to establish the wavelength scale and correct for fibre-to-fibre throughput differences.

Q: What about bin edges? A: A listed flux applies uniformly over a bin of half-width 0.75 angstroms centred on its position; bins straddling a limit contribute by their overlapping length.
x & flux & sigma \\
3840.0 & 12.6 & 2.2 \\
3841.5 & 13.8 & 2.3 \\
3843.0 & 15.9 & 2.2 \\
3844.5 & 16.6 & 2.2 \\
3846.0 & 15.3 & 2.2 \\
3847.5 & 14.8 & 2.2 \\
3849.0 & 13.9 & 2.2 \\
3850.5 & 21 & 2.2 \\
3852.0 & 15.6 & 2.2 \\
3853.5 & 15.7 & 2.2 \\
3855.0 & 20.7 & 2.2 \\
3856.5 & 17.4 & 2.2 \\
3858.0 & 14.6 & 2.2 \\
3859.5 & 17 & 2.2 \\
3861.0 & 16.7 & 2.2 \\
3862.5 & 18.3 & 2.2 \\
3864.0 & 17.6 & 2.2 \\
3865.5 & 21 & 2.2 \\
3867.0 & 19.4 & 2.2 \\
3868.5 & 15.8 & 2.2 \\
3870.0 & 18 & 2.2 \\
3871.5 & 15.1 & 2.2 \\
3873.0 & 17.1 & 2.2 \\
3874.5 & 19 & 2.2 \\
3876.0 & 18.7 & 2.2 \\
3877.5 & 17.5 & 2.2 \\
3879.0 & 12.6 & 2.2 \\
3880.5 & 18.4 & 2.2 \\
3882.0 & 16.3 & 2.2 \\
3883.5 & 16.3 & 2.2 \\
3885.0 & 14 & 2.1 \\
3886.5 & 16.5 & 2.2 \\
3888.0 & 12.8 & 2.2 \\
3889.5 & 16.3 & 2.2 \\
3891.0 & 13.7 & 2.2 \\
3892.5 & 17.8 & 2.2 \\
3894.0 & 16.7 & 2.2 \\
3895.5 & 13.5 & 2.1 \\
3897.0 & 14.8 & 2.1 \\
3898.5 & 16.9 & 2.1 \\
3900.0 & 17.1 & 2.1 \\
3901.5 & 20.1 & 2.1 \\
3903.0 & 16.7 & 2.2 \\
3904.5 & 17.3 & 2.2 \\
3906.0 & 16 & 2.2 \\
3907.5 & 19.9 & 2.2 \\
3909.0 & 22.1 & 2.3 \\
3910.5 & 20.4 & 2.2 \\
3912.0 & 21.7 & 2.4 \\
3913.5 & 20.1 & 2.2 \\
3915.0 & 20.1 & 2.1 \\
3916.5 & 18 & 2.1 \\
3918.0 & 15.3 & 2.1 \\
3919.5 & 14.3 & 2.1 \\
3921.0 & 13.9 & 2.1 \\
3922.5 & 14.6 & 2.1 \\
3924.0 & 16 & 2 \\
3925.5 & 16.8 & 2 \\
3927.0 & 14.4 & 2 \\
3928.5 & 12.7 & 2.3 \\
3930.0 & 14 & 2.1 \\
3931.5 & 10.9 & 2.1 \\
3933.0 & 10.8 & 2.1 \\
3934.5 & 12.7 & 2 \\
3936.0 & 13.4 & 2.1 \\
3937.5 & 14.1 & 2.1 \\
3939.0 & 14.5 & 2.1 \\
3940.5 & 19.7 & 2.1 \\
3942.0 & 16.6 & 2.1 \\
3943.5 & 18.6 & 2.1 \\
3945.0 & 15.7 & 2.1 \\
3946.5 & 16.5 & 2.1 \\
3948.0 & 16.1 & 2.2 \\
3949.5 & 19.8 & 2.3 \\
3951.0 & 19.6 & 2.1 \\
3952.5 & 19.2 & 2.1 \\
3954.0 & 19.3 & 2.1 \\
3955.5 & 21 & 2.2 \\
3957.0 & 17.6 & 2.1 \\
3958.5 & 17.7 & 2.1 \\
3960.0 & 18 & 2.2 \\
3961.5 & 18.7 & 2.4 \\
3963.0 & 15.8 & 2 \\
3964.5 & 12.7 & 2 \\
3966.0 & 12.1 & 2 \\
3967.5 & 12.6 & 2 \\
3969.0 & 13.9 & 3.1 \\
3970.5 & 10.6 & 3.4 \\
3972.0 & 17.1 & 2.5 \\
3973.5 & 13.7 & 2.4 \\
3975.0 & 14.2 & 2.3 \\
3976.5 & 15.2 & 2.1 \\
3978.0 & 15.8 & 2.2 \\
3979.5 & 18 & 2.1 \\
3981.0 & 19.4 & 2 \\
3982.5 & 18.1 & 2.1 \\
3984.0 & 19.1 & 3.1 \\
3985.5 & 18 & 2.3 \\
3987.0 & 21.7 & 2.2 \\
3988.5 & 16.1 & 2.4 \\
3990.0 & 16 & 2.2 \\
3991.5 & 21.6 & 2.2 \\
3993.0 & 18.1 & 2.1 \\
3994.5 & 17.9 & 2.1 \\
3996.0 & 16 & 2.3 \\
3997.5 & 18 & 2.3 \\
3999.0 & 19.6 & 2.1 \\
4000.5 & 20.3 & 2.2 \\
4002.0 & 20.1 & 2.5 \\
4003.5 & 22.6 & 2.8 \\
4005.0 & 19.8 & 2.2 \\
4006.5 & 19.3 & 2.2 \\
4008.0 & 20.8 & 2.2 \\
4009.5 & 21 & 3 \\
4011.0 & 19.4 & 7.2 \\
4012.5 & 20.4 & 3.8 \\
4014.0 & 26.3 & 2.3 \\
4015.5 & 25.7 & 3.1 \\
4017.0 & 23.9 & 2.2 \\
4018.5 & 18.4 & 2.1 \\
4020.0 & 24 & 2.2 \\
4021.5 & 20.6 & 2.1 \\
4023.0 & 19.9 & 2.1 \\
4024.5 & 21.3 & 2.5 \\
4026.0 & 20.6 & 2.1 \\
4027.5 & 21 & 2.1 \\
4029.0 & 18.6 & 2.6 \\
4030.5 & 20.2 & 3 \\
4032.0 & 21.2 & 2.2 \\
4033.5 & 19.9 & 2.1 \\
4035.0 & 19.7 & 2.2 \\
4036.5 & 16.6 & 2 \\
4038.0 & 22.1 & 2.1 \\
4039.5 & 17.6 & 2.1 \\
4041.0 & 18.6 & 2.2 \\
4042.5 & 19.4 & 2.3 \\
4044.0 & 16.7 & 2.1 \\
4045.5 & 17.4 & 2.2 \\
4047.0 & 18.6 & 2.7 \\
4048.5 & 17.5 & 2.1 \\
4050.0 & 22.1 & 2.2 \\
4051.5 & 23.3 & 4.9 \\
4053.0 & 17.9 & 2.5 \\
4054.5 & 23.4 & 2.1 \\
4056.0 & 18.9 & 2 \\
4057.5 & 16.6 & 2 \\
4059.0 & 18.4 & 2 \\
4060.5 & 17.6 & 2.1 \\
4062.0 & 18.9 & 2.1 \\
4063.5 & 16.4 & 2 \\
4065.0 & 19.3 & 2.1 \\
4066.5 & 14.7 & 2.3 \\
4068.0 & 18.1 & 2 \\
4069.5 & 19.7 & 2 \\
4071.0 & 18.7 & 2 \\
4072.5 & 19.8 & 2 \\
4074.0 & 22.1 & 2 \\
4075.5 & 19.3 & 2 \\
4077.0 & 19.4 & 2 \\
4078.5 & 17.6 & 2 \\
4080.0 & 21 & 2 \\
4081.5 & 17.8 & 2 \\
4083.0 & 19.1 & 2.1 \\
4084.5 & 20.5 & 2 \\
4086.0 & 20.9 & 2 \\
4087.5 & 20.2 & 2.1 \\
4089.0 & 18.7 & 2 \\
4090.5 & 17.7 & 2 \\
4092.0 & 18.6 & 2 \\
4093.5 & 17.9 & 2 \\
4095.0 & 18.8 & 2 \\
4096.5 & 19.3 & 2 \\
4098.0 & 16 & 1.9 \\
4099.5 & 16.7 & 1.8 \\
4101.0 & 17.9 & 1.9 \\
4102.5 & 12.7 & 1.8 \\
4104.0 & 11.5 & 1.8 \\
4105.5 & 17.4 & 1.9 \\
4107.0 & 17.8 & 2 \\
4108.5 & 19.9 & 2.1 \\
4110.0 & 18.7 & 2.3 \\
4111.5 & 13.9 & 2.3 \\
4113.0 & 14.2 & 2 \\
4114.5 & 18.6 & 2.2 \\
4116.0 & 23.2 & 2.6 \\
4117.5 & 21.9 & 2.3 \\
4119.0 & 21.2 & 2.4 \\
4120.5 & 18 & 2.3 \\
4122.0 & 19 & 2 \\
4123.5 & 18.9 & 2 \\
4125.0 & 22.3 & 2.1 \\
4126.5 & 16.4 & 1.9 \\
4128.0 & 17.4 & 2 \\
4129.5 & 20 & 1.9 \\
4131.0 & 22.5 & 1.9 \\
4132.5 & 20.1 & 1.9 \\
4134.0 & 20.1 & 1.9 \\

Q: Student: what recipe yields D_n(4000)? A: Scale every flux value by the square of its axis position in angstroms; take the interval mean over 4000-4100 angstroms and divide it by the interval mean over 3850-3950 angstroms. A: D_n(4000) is 1.3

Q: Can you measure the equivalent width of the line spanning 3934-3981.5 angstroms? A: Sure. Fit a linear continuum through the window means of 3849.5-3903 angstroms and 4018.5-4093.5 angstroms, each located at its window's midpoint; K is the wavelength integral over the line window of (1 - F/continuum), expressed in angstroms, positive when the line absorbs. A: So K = 4.53 angstroms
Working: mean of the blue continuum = 16.8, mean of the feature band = 16.2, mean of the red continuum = 19.3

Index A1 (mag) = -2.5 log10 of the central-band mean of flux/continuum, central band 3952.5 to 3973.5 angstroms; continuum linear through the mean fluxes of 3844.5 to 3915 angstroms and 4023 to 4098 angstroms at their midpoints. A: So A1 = 0.13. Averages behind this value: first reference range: 17.2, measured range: 16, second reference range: 19.2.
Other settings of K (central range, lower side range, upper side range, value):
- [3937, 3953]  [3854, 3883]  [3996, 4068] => 1.0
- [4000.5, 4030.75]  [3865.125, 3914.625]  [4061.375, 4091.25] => -4.5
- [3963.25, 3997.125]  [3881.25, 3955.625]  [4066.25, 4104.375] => 1.8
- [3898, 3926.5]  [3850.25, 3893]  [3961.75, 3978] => -3.7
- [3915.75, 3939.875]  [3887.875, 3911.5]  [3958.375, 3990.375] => 3.7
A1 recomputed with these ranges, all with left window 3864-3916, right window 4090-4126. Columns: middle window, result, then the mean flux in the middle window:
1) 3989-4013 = -0.10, 19.4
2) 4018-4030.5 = -0.16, 20.6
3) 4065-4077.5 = -0.06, 19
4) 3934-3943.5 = 0.13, 15.5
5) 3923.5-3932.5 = 0.24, 14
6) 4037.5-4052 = -0.08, 19.2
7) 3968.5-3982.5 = 0.14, 15.5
